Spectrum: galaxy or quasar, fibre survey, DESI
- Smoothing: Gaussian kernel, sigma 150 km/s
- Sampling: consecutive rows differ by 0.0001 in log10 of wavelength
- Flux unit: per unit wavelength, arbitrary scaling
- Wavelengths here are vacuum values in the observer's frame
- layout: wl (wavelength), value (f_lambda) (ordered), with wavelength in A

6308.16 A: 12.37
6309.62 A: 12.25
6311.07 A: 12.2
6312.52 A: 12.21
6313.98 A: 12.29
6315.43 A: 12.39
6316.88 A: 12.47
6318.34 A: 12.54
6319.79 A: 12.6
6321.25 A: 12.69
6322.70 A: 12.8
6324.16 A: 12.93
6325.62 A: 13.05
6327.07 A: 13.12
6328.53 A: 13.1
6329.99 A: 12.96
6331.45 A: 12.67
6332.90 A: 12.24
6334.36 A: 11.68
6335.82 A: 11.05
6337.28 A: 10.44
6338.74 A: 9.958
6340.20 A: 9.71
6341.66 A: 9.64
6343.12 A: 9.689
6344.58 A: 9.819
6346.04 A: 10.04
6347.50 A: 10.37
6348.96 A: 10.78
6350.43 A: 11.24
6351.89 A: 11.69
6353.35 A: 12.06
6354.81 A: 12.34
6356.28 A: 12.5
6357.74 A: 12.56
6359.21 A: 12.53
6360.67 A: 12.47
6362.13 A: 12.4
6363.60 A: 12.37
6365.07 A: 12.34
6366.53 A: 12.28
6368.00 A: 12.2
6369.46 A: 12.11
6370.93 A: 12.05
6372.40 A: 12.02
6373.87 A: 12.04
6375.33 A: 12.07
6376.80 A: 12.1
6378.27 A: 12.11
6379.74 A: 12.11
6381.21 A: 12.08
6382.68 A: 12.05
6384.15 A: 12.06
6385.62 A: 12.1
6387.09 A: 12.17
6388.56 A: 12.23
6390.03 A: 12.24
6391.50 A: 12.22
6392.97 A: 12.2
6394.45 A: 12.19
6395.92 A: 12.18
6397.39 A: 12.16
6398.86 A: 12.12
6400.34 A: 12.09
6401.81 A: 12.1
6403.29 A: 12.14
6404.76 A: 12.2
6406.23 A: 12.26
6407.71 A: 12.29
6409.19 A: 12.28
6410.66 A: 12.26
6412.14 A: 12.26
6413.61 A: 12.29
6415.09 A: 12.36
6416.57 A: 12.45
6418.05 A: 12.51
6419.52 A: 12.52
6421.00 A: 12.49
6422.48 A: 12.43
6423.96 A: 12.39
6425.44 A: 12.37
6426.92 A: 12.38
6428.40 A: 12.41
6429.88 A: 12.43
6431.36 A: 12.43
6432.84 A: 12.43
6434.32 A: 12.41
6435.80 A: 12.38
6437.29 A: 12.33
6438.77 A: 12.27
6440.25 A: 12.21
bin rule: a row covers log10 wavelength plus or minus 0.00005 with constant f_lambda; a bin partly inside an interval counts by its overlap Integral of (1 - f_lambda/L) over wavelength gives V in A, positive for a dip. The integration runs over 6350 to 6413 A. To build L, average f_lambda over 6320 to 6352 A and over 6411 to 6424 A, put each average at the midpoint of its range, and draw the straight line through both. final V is -1.0 A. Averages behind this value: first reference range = 11.5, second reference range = 12.4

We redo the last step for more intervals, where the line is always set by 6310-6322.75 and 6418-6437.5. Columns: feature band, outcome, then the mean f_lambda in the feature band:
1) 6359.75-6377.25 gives 0.3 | 12.2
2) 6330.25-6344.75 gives 1.9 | 10.8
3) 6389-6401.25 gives 0.3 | 12.2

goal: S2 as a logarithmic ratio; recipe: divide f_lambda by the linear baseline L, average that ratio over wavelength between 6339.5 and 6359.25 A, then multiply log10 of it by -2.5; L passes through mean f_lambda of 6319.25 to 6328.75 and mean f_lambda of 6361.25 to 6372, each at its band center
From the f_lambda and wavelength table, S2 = 0.14 mag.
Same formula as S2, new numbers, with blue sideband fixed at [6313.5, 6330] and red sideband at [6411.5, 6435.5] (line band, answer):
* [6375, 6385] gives 0.04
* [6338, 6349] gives 0.26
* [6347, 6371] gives 0.05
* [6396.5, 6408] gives 0.03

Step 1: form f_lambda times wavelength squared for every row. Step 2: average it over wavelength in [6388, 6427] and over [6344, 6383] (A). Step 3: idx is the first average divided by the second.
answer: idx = 1.05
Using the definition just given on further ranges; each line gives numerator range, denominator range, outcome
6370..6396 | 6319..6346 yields 1.06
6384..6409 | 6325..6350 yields 1.11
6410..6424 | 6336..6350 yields 1.25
